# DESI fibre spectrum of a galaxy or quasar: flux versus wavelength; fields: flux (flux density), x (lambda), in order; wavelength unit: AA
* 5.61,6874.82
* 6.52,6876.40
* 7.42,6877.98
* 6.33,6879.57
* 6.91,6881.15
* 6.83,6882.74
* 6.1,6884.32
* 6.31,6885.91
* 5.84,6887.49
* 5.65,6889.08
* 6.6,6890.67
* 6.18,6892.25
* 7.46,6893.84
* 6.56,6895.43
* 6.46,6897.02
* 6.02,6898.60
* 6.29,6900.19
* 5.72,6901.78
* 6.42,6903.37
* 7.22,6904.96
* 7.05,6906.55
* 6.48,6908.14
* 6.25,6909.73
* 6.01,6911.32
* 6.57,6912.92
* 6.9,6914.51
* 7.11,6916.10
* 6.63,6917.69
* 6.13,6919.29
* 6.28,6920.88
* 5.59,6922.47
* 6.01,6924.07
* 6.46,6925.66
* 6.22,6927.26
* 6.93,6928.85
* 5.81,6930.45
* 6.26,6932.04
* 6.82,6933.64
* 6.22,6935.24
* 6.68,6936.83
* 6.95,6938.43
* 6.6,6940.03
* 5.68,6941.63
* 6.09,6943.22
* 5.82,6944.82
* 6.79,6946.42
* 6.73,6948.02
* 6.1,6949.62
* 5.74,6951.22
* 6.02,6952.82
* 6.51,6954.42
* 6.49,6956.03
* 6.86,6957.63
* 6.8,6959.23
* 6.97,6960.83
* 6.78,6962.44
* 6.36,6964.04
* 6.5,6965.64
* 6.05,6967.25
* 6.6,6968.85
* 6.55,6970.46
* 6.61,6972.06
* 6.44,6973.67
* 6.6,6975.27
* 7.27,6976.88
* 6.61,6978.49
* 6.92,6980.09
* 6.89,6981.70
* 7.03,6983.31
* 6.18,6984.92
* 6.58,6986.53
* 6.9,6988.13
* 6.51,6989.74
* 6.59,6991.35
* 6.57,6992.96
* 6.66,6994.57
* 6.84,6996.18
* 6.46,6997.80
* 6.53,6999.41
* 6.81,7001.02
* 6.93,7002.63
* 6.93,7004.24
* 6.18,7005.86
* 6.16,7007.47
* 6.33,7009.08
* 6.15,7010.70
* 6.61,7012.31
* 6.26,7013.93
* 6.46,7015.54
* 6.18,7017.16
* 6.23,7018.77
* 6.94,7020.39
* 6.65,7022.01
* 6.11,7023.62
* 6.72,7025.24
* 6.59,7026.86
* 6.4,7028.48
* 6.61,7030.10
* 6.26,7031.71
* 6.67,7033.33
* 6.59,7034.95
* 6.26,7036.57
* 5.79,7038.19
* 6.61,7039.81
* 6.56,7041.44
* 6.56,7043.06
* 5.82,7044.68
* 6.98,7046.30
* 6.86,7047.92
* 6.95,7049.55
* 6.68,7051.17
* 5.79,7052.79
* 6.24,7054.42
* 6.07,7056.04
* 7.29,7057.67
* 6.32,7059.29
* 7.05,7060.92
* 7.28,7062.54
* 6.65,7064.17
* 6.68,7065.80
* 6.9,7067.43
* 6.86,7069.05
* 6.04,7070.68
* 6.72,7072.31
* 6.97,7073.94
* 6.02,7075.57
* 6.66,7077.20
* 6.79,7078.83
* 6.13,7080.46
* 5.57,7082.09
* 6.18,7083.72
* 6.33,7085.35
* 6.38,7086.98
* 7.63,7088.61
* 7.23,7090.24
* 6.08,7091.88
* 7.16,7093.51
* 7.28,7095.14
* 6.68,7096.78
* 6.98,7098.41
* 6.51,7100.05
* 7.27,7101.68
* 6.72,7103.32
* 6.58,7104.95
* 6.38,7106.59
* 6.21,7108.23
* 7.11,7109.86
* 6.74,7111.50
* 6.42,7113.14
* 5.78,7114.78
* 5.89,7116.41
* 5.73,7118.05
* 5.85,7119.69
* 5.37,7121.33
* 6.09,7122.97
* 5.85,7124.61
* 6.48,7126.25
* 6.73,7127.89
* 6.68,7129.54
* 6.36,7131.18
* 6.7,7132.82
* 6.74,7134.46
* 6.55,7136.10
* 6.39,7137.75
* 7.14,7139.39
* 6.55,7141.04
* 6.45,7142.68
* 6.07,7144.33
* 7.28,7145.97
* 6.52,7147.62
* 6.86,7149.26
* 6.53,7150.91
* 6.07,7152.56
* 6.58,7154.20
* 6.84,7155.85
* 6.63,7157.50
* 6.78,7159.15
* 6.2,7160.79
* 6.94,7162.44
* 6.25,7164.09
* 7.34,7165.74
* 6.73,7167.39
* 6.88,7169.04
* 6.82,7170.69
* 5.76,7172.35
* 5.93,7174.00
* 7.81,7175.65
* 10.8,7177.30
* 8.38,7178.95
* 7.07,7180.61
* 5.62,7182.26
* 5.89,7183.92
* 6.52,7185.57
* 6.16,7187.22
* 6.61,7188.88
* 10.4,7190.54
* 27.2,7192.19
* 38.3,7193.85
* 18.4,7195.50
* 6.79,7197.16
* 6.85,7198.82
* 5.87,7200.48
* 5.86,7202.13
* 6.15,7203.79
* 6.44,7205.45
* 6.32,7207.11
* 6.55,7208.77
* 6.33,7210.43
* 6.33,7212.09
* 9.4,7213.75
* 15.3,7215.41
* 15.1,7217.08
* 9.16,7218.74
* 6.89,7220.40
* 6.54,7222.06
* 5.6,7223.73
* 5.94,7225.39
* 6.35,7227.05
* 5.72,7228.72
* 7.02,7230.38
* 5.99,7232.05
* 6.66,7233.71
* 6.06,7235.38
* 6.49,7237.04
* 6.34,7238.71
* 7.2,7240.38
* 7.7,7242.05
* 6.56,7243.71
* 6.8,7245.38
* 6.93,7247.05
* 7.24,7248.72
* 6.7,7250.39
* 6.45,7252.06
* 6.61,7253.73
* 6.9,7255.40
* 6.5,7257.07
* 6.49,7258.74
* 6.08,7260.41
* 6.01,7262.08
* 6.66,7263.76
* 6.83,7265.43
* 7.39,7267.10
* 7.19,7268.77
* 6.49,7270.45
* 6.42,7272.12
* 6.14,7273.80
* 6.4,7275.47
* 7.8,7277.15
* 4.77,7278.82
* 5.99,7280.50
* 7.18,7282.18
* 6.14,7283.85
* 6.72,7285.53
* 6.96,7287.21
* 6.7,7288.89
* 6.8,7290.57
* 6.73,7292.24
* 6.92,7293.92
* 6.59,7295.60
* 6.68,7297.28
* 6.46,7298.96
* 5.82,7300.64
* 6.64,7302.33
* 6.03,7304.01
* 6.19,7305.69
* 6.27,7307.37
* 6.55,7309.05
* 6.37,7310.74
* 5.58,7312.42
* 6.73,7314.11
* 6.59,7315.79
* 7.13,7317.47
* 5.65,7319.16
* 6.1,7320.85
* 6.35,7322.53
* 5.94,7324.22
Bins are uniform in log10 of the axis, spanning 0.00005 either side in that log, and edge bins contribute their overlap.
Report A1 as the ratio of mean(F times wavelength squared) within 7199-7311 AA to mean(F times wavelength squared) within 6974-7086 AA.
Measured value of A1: 1.1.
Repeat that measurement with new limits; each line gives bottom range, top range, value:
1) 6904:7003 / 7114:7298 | 1.21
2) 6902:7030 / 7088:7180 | 1.08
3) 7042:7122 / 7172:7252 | 1.35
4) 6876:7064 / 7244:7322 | 1.10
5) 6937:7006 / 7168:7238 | 1.42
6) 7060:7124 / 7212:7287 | 1.13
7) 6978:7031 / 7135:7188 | 1.08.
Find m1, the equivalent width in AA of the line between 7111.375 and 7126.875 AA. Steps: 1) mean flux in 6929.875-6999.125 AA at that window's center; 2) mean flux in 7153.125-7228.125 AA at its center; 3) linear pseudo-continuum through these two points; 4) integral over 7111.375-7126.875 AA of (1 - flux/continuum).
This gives 3.8 AA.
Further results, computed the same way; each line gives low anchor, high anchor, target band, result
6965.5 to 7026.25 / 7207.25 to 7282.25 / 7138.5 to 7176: 1.3 AA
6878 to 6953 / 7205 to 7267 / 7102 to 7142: 2.8 AA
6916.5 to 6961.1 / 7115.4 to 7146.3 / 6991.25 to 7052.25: -1.5 AA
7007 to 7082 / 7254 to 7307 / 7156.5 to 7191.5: -3.1 AA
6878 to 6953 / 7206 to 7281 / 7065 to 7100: 0.5 AA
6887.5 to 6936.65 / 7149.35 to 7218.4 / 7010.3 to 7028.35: 2.2 AA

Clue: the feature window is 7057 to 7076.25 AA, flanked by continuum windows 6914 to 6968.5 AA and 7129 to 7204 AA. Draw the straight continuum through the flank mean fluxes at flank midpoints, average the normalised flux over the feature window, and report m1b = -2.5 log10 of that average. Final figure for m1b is 0.102 mag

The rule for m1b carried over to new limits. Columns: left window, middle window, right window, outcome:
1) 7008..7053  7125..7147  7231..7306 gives -0.01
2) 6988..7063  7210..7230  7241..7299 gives -0.23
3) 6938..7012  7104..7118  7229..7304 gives 0.04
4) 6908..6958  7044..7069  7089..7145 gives -0.03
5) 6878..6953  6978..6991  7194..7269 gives -0.01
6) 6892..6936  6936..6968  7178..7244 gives 0.05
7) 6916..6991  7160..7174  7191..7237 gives 0.34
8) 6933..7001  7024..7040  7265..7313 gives 0.02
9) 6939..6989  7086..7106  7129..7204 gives 0.11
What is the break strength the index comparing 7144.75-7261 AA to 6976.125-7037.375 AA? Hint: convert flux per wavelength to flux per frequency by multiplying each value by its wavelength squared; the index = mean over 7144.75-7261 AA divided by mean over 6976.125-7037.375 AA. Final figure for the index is 1.3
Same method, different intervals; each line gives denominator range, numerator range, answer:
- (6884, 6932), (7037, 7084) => 1.07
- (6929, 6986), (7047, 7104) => 1.06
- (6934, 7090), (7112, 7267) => 1.21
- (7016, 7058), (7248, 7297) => 1.09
